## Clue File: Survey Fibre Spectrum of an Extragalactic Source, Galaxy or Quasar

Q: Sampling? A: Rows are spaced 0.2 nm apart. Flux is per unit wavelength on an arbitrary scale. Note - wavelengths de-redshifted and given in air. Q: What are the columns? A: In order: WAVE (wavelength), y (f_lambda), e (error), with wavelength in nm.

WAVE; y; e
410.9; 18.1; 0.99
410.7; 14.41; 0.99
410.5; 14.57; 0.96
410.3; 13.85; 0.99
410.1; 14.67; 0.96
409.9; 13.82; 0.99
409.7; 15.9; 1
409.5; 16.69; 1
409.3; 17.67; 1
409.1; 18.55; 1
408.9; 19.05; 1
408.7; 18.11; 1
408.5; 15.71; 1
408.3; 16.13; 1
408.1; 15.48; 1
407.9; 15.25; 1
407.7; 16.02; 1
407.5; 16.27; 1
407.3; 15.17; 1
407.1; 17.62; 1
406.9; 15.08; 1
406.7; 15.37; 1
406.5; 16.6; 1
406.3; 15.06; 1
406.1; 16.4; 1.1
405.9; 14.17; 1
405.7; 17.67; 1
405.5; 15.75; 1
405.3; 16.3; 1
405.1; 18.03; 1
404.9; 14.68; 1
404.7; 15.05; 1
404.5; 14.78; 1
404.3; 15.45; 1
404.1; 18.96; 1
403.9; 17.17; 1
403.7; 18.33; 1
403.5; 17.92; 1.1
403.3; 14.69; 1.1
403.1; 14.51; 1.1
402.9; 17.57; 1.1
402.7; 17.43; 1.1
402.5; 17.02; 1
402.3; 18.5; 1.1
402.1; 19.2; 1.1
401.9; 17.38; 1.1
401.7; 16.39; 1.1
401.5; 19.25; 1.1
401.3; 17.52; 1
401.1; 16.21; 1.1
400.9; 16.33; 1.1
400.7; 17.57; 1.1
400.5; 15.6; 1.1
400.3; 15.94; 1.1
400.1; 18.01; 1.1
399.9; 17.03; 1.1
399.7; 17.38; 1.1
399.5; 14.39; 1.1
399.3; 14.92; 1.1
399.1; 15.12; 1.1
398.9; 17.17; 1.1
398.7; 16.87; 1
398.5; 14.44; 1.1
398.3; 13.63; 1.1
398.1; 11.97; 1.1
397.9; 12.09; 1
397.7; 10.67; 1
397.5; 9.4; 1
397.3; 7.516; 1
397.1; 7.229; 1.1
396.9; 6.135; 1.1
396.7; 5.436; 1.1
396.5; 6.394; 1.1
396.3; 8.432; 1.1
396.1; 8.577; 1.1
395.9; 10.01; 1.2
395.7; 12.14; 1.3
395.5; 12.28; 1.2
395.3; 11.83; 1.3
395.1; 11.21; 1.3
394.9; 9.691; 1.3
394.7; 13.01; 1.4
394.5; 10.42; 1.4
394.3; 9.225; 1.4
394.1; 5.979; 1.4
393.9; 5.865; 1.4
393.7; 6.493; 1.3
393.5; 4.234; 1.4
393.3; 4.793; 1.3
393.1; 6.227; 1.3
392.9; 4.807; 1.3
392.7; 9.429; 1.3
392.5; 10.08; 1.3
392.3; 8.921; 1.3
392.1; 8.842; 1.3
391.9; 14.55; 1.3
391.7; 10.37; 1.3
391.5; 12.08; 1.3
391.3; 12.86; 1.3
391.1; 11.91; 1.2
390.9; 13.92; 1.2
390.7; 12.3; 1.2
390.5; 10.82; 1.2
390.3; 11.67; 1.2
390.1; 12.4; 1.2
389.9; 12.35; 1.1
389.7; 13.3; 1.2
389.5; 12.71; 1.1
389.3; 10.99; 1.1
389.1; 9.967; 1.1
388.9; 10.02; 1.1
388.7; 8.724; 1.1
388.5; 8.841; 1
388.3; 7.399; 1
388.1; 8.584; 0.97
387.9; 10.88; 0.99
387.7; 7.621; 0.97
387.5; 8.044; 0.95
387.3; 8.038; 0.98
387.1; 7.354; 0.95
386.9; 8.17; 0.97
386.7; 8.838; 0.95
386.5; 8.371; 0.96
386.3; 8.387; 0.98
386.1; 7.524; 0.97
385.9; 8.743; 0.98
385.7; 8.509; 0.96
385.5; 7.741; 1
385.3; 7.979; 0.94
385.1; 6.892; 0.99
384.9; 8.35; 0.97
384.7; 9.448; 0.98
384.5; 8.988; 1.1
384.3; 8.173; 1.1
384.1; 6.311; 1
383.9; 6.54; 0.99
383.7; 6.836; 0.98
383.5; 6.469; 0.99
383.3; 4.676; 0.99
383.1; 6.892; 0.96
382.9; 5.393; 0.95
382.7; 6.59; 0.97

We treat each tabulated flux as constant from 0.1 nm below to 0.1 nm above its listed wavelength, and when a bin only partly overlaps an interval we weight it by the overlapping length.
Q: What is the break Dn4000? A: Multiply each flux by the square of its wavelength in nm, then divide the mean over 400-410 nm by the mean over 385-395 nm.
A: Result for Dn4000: 1.9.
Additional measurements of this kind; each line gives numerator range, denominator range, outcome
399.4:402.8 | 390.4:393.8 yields 1.88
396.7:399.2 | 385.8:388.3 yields 1.47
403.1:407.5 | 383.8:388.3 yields 2.19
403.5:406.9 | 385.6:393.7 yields 1.84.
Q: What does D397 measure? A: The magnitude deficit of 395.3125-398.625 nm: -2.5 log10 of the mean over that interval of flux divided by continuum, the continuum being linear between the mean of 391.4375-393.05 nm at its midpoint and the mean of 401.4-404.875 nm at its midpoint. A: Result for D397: 0.29 mag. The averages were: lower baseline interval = 9.72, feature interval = 9.88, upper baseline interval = 17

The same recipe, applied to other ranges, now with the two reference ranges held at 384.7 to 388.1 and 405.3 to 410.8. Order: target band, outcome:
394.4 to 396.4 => 0.07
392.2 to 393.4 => 0.38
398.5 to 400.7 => -0.24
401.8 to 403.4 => -0.21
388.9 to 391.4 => -0.24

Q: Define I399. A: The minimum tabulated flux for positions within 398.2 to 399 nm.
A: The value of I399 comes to 13.63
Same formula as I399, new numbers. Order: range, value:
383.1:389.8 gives 4.676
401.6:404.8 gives 14.51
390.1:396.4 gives 4.234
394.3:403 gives 5.436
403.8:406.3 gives 14.17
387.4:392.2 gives 7.399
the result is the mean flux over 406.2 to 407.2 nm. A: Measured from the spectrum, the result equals 15.9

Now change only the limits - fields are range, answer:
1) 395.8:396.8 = 7.77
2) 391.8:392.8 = 10.4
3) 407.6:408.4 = 15.7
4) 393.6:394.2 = 6.11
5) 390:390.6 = 11.6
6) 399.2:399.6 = 14.7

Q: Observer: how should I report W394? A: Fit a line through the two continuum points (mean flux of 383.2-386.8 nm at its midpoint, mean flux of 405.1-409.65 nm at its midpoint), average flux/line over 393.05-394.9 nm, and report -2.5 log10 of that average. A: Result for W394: 0.44 mag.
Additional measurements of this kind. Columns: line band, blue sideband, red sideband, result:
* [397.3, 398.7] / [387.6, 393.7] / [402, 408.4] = 0.102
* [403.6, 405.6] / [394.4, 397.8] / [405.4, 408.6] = -0.143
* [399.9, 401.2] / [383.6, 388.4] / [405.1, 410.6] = -0.236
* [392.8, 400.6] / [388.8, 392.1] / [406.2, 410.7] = 0.236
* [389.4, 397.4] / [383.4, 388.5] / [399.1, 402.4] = 0.247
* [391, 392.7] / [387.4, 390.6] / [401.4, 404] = 0.058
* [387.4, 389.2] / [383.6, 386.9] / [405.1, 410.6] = 0.022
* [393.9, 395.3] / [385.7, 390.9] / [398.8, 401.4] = 0.338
